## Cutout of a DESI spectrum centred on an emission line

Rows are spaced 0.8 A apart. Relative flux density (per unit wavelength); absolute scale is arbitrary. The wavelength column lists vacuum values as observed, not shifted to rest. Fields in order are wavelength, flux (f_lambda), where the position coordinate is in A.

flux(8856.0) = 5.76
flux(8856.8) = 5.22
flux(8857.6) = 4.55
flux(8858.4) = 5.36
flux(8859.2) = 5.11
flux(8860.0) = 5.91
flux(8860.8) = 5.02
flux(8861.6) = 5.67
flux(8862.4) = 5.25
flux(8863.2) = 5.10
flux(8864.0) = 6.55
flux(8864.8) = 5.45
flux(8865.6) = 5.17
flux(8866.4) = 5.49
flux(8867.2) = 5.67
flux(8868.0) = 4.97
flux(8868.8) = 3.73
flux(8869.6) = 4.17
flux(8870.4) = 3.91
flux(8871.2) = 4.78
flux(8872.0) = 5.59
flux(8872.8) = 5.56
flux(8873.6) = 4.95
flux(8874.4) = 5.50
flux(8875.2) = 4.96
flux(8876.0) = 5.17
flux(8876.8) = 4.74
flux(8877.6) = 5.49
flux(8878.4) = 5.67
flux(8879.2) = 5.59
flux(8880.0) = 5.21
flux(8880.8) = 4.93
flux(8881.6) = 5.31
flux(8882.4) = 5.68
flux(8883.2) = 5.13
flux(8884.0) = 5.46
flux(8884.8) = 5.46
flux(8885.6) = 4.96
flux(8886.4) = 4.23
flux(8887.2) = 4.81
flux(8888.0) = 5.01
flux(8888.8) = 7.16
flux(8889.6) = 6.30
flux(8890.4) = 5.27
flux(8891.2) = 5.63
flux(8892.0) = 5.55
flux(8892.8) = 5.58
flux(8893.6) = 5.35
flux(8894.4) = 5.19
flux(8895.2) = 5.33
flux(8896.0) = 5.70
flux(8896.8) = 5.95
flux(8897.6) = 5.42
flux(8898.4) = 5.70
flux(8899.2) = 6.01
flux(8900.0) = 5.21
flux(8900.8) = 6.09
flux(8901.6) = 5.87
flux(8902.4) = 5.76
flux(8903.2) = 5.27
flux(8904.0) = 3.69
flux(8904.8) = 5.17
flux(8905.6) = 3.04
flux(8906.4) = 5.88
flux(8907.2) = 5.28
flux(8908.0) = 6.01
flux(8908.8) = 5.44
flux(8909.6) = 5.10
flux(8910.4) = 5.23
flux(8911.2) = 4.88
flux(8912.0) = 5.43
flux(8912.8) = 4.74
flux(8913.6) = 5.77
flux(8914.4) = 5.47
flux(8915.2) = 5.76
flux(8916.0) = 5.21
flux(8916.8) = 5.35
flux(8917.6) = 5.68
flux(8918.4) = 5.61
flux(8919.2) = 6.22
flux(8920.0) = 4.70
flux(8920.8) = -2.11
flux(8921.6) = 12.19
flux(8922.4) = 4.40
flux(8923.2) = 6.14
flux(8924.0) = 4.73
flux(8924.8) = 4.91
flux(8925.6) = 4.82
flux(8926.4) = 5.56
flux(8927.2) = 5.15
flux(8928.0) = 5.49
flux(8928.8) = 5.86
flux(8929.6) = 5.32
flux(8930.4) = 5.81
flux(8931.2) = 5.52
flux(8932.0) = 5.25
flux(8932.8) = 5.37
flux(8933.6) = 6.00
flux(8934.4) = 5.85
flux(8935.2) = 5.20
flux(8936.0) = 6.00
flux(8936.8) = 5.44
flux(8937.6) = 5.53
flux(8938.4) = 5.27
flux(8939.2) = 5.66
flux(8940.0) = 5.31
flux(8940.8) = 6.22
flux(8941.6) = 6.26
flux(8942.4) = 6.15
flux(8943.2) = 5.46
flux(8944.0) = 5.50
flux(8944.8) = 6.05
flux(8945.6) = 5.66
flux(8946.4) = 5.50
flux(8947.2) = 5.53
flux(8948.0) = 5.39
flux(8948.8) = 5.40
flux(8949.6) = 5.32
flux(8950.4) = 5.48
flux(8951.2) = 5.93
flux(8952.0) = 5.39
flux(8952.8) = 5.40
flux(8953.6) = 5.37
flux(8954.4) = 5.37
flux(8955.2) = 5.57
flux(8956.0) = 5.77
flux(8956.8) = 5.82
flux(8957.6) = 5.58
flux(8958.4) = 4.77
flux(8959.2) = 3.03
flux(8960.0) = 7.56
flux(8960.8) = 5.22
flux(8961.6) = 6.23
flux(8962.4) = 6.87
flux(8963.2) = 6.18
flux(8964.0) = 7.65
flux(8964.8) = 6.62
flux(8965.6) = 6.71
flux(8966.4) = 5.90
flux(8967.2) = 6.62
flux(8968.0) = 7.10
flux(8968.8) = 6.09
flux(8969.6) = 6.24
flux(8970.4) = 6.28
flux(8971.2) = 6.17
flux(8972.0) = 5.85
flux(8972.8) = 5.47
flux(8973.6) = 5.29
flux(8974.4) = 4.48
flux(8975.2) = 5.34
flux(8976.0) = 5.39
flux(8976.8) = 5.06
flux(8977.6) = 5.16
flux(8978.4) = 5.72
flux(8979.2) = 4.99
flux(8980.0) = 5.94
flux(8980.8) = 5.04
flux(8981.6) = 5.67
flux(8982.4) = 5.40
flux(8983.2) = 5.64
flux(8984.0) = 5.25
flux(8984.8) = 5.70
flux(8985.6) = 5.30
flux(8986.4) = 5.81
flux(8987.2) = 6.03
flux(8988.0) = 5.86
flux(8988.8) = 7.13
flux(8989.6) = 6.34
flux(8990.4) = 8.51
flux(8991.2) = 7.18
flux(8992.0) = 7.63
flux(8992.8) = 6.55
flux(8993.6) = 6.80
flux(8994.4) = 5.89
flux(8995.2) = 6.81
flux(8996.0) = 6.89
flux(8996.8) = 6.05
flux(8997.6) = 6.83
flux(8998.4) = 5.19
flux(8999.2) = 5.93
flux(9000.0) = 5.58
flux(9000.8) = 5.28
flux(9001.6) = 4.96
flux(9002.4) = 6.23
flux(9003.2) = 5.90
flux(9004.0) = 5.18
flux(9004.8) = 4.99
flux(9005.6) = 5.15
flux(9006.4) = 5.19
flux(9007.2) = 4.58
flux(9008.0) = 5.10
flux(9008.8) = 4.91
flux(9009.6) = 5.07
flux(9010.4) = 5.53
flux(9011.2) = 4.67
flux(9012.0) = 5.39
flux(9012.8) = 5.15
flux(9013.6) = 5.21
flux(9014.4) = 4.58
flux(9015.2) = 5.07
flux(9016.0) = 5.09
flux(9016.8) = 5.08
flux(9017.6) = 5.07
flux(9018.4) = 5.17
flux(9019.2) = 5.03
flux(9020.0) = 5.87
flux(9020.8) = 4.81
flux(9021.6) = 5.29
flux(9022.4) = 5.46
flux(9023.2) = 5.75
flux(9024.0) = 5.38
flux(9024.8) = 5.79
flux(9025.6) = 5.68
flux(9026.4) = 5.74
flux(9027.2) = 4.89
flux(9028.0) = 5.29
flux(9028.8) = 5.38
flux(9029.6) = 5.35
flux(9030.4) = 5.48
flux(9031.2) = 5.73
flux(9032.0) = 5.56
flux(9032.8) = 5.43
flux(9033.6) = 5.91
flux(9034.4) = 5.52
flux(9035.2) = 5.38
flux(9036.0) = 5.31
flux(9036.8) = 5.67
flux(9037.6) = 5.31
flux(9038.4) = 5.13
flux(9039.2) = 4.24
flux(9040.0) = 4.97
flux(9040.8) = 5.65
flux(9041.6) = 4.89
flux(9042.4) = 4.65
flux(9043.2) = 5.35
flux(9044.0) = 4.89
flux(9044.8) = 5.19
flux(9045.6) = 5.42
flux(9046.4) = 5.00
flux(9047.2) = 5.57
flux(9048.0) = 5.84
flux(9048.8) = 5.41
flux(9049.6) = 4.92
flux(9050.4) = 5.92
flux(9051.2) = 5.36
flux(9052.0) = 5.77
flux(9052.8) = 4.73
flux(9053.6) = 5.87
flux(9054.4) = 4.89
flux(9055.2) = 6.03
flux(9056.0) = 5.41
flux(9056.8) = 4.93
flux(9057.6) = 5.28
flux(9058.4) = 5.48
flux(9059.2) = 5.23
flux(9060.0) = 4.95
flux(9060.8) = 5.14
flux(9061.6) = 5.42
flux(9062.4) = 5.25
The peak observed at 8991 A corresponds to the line [N II] 6583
